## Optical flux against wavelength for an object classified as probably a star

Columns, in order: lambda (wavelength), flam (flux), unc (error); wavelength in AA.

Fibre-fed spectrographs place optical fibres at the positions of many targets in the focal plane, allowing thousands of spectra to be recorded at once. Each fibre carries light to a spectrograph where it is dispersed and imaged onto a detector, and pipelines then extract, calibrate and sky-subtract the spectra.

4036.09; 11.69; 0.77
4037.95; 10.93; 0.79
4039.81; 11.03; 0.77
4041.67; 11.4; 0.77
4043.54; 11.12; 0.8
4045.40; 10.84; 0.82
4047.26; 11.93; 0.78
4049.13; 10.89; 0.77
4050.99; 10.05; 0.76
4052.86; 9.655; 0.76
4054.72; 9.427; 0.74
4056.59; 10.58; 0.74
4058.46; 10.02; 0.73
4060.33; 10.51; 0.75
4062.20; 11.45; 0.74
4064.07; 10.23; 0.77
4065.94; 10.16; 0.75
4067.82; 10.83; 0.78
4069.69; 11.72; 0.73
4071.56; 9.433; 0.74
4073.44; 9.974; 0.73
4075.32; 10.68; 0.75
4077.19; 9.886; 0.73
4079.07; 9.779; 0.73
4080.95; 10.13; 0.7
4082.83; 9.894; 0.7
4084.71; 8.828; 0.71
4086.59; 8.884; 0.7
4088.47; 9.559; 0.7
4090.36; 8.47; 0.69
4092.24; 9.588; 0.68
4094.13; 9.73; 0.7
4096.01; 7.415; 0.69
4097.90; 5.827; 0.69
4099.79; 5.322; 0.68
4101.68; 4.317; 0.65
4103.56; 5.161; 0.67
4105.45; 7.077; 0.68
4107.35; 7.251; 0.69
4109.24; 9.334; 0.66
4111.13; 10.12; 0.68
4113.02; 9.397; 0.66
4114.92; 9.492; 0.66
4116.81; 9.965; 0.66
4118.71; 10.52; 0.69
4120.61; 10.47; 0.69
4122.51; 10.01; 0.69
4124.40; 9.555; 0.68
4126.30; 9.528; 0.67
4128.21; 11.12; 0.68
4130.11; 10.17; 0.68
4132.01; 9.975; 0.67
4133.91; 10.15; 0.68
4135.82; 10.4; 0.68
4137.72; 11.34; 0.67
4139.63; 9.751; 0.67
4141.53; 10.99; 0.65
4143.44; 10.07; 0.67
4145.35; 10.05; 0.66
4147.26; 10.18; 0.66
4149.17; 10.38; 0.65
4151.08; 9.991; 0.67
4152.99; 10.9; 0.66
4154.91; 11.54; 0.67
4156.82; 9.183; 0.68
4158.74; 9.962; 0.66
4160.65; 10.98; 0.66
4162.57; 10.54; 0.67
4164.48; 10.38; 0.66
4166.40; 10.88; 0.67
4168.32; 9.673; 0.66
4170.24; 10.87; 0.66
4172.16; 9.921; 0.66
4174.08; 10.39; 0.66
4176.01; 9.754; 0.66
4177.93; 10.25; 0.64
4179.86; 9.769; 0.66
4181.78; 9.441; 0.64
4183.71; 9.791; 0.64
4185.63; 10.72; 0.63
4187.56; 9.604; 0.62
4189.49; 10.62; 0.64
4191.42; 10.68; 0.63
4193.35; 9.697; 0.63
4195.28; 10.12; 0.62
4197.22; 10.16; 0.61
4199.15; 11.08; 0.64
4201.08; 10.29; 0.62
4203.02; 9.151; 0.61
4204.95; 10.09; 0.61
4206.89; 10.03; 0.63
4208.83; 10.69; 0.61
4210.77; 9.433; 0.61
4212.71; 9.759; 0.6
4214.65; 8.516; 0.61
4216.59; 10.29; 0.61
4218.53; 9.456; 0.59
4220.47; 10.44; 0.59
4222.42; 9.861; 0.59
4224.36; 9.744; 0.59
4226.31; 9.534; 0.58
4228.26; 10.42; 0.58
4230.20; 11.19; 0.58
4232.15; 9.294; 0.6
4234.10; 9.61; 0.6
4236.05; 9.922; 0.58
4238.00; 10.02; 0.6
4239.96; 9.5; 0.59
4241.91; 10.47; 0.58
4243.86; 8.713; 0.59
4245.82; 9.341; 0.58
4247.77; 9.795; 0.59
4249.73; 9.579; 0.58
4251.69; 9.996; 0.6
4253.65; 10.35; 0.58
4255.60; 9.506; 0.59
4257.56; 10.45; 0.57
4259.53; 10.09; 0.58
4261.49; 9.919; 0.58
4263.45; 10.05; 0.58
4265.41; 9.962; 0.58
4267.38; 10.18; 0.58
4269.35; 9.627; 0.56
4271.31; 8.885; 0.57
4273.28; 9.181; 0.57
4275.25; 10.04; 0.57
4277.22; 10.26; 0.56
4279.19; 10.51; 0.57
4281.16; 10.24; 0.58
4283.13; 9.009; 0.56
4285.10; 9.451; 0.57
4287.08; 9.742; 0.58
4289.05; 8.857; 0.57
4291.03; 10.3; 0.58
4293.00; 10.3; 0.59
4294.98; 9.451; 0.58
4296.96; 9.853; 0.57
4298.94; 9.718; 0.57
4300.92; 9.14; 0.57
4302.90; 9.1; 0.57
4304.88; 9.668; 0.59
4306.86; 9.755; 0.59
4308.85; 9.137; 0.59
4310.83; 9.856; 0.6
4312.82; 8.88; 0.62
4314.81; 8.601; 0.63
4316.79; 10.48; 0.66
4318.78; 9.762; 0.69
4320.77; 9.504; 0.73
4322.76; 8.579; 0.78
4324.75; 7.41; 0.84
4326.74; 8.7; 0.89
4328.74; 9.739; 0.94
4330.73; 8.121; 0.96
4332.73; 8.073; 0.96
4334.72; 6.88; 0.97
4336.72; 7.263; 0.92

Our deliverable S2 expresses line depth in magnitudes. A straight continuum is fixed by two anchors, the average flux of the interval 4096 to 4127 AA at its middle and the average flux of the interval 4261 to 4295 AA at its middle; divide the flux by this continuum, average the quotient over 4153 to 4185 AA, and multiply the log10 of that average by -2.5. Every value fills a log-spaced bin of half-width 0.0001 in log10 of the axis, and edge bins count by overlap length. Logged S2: -0.16 mag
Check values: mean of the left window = 8.3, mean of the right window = 9.78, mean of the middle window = 10.2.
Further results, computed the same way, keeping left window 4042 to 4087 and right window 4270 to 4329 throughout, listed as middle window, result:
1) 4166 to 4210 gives -0.03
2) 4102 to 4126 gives 0.14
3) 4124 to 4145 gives -0.02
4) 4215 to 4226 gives -0.01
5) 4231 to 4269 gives -0.02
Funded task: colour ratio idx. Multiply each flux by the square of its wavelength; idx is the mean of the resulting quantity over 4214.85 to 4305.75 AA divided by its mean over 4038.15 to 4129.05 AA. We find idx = 1.1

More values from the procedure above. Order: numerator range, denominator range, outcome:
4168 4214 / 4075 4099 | 1.17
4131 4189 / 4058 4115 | 1.18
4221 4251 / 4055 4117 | 1.16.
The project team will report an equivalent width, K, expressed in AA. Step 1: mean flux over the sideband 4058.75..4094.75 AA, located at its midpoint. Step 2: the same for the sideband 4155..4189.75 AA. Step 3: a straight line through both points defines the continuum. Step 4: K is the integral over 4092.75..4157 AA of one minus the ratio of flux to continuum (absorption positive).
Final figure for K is 4.9 AA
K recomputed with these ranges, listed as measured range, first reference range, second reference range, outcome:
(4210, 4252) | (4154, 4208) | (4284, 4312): 0.7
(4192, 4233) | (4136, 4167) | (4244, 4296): 0.5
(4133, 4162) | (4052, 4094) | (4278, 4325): -1.7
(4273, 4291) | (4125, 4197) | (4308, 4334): -0.9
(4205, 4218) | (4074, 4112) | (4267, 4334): -1.2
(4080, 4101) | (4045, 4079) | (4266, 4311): 3.8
